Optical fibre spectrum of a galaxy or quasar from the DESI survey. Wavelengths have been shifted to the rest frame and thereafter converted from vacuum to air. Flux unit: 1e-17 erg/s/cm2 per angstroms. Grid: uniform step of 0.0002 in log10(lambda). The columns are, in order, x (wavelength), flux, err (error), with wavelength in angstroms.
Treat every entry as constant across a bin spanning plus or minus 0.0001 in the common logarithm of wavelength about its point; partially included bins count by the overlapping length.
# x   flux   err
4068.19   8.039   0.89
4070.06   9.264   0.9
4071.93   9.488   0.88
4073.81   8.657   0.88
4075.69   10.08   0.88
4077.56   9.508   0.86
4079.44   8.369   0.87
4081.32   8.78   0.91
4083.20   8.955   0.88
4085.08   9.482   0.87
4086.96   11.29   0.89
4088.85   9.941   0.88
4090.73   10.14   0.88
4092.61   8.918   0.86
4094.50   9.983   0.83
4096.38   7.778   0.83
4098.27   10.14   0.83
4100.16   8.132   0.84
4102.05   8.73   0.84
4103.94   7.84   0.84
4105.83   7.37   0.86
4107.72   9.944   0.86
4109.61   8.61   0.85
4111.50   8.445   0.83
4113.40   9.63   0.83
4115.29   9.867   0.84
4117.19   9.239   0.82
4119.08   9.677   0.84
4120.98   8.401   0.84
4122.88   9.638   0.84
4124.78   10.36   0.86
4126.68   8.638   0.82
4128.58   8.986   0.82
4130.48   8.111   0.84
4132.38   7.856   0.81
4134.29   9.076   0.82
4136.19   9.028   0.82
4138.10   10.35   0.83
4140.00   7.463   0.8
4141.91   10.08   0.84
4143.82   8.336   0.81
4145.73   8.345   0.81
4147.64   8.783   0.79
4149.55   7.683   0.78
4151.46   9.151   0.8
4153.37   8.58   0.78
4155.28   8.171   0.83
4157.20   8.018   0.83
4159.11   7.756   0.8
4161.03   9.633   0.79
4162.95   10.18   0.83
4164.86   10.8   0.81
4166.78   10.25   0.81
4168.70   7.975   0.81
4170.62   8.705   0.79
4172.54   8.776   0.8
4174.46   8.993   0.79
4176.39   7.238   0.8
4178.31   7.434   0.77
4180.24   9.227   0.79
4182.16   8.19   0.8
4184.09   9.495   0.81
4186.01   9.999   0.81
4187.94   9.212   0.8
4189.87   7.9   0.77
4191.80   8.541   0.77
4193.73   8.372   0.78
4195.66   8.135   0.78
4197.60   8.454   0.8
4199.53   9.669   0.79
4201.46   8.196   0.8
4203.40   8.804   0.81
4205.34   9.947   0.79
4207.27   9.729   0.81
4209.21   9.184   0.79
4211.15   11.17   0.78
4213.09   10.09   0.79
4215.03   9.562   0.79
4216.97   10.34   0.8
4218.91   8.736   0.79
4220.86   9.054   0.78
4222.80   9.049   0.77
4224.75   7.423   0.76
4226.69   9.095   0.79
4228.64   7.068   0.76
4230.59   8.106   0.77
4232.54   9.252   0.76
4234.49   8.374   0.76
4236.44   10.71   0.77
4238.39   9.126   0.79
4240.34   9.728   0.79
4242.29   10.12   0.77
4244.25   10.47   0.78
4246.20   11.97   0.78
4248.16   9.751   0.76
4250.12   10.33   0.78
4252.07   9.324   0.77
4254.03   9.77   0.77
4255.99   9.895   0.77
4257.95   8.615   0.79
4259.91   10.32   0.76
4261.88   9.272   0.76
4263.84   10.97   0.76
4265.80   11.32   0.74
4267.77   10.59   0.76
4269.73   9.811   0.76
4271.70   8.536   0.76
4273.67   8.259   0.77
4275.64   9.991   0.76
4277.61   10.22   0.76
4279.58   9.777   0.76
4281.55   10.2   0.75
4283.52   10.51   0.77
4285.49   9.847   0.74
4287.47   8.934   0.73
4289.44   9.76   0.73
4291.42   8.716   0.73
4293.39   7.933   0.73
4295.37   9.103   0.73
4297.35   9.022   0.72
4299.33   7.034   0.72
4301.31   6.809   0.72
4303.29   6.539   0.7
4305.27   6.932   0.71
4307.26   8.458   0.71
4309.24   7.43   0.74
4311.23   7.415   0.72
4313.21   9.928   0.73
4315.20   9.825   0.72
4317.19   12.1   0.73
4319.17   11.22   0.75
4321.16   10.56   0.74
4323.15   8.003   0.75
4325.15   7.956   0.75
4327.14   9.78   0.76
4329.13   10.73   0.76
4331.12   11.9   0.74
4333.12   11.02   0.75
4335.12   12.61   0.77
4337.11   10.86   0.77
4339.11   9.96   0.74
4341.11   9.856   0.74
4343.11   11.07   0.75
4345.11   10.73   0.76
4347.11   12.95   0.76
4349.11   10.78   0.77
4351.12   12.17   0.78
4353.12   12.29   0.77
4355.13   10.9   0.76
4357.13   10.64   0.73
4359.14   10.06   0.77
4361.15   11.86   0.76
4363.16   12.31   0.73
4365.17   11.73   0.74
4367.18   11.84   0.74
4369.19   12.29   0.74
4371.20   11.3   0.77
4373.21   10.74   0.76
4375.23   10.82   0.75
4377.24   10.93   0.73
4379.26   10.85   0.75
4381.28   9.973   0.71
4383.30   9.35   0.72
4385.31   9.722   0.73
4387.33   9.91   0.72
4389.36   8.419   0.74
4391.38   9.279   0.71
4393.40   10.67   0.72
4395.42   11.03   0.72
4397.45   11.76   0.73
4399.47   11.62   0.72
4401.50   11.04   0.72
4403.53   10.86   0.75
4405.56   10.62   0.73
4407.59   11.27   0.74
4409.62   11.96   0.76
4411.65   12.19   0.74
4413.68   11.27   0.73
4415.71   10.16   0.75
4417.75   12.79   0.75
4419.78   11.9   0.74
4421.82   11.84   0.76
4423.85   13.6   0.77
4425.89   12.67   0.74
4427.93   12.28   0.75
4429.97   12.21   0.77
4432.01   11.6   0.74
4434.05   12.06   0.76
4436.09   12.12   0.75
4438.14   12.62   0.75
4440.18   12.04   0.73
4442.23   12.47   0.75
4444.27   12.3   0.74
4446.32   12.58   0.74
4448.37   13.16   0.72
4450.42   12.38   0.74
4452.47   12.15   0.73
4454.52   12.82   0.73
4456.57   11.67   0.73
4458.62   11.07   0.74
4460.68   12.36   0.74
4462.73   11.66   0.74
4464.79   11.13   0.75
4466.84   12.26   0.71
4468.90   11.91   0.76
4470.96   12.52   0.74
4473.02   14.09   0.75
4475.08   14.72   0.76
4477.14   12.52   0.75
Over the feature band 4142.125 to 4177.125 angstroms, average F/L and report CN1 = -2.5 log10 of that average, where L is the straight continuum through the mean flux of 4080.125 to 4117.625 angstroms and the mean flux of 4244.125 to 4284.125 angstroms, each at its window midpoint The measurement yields 0.08 mag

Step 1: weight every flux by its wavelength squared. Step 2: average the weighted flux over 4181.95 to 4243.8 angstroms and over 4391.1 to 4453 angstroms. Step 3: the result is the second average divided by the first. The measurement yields 1.43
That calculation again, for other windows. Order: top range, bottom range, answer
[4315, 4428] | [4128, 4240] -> 1.35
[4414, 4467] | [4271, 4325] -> 1.44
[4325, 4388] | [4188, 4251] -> 1.26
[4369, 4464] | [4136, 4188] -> 1.46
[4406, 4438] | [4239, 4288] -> 1.30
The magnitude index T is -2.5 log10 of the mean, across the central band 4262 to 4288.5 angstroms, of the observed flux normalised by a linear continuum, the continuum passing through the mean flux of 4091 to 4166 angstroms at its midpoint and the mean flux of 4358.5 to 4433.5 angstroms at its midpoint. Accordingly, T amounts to 0.03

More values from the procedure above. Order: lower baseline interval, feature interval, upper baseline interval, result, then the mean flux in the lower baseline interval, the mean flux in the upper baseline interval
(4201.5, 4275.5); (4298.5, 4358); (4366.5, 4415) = 0.04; 9.55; 10.8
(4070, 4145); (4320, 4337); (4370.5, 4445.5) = 0.04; 9.11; 11.3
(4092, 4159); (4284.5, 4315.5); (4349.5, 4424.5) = 0.24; 8.82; 11.1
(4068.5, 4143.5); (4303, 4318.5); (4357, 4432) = 0.21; 9.12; 11.2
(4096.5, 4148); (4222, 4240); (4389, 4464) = 0.14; 8.91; 11.8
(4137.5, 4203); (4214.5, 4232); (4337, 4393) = 0.07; 8.76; 10.8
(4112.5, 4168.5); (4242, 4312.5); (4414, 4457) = 0.13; 9.02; 12.3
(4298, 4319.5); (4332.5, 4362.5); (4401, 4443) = -0.16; 8.45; 11.9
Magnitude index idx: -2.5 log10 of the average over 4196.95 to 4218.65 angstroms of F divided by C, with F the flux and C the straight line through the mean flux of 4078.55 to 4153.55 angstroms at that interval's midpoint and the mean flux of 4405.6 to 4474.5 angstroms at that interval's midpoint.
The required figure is 0.04 mag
